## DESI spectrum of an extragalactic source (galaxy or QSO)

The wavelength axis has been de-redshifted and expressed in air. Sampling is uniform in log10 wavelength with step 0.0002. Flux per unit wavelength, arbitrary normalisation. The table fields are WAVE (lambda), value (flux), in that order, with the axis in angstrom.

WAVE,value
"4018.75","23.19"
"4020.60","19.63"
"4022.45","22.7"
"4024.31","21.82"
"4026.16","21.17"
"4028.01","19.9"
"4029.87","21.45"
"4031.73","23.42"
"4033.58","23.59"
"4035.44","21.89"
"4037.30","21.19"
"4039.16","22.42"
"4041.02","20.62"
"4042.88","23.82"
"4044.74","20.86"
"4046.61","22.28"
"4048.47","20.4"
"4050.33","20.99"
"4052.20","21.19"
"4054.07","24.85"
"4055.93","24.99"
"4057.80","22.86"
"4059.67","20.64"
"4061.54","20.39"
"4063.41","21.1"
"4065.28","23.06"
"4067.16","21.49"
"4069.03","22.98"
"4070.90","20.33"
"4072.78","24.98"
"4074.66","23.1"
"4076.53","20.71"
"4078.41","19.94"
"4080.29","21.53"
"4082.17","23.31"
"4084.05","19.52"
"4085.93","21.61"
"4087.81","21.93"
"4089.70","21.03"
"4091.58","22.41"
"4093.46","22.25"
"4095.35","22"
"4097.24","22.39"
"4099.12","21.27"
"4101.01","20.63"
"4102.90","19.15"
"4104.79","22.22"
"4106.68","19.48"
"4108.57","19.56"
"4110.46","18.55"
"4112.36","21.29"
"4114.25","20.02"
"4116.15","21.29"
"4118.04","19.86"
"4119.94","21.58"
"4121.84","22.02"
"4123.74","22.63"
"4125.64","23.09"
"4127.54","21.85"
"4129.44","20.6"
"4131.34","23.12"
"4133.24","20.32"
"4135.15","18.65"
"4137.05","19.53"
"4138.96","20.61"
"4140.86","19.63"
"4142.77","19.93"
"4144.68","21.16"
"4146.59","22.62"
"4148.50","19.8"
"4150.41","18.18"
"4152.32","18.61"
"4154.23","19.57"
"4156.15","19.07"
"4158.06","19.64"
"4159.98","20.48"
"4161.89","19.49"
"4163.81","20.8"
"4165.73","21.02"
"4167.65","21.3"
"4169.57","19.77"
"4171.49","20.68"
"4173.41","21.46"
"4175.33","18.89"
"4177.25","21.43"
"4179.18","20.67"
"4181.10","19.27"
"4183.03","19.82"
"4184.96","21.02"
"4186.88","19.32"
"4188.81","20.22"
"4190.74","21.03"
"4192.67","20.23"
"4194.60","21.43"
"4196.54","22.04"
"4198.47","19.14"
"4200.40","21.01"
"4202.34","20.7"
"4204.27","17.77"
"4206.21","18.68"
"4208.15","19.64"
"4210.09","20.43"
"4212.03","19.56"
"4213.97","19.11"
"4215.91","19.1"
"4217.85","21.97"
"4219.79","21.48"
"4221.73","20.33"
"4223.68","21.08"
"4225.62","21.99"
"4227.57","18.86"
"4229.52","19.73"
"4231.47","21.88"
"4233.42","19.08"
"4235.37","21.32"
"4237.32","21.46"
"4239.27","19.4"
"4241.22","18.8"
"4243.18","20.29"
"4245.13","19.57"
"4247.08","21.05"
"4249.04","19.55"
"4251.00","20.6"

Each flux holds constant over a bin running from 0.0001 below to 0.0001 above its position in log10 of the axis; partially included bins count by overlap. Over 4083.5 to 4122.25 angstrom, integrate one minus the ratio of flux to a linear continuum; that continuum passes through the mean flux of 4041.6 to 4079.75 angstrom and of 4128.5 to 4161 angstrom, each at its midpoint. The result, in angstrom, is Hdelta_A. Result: 0.19 angstrom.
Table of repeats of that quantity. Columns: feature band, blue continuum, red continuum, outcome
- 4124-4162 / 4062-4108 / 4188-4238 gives 1.20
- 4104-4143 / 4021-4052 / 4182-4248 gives 0.46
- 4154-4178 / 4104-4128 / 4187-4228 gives 0.37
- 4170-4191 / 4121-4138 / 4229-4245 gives 0.49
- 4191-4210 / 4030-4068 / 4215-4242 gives 0.56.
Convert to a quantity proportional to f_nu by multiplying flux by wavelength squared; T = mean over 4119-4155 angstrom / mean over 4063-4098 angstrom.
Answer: 1.0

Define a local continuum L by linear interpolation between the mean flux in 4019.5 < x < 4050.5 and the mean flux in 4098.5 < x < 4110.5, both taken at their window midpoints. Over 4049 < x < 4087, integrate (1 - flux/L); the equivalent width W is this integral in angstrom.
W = -1.8 angstrom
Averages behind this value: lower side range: 21.7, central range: 22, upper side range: 20.2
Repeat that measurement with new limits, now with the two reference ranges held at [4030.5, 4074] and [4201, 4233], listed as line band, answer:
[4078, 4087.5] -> 0.2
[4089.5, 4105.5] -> 0.1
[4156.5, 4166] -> 0.3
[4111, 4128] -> -0.1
